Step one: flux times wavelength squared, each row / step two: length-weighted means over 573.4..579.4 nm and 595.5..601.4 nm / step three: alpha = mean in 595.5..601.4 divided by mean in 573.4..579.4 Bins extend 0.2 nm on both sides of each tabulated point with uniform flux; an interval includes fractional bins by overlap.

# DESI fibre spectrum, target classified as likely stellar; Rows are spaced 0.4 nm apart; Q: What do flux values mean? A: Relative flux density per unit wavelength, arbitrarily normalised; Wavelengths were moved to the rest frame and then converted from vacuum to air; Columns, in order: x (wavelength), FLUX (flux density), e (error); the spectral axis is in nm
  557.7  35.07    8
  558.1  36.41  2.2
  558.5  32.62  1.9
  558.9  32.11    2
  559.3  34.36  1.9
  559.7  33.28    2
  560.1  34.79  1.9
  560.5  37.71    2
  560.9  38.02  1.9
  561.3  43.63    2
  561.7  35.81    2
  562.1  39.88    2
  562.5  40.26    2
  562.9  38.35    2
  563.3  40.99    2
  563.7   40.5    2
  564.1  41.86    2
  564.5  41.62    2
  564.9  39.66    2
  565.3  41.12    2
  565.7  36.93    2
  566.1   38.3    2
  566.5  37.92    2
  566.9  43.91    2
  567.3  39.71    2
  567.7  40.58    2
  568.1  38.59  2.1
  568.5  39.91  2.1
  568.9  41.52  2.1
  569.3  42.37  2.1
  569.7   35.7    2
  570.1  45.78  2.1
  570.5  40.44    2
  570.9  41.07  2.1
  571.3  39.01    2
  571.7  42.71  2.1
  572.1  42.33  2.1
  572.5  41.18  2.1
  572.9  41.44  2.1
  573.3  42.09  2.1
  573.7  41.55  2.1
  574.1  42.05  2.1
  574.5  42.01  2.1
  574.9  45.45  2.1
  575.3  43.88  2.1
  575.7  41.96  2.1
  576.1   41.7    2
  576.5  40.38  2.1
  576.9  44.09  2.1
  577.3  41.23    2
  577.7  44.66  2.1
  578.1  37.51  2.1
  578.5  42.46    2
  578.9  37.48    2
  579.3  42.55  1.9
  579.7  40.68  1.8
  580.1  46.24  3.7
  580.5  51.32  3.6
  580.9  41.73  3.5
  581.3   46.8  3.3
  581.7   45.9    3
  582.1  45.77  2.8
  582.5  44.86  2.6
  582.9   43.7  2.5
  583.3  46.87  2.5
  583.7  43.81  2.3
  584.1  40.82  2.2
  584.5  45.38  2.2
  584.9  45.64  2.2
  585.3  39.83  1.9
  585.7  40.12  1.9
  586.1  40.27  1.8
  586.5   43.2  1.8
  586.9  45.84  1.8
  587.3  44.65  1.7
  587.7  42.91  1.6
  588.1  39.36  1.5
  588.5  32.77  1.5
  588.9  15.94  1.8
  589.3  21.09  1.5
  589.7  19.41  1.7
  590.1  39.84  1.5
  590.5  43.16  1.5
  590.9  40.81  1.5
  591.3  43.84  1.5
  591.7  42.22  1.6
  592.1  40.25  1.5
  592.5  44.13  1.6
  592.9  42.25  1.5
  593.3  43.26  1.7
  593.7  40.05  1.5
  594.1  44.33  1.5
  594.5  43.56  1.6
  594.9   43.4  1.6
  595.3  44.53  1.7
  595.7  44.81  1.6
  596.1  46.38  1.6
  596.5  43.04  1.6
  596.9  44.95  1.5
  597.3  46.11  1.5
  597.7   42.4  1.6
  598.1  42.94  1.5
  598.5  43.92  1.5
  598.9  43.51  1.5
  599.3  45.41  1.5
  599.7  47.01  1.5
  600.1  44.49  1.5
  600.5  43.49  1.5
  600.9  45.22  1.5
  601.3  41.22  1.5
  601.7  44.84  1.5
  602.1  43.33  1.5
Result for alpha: 1.14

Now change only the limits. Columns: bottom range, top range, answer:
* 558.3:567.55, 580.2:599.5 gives 1.20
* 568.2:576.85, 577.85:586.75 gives 1.08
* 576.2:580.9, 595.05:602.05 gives 1.12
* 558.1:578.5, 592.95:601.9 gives 1.21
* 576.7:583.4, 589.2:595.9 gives 0.96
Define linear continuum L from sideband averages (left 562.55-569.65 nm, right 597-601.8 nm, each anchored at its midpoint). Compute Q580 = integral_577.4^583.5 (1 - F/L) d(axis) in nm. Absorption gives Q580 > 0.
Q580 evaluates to -0.29 nm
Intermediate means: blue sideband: 40.1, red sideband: 44.2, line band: 43.9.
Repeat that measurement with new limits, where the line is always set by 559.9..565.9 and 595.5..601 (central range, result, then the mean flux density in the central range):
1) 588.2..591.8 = 0.85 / 33.2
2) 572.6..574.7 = -0.04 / 41.8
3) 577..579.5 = 0.03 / 41.1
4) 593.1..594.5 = 0.04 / 42.7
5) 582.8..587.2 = -0.07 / 43.2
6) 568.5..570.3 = -0.04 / 41.2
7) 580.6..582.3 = -0.13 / 45.4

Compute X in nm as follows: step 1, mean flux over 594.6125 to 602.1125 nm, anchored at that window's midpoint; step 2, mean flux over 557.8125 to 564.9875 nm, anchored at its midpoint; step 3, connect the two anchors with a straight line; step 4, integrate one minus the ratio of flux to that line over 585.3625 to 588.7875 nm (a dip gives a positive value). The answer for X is 0.15 nm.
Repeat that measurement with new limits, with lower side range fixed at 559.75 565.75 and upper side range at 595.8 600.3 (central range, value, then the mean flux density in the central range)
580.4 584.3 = -0.26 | 45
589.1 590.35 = 0.46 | 27.4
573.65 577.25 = -0.12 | 42.6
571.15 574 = -0.05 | 41.5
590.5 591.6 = 0.03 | 42.5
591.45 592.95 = 0.05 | 42.3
